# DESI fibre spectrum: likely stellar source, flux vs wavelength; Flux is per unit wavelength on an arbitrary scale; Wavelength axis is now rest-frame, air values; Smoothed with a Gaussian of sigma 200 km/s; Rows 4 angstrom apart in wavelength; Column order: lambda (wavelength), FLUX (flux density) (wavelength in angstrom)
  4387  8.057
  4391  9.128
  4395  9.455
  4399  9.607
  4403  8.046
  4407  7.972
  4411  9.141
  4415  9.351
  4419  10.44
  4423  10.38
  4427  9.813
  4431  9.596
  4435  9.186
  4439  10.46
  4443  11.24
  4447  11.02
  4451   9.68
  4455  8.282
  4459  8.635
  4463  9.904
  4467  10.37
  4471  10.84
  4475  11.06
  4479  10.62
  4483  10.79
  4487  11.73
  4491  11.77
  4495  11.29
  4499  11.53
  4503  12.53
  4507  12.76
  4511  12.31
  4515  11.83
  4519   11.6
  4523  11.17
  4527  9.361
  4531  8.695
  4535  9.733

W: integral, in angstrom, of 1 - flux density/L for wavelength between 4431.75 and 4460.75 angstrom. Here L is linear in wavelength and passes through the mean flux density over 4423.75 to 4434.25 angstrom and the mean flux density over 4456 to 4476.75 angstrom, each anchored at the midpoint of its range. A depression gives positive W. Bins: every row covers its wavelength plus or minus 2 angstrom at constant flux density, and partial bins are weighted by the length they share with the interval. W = 0.3 angstrom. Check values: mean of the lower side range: 9.72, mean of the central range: 9.79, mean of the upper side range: 10.1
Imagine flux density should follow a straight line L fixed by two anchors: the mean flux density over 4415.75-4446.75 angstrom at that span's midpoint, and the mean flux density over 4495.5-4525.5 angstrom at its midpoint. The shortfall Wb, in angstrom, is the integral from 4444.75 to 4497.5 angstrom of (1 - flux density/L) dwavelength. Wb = 2.7 angstrom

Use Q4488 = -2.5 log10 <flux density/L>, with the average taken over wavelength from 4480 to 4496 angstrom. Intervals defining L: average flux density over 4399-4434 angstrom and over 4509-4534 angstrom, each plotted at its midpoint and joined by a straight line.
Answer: -0.10 mag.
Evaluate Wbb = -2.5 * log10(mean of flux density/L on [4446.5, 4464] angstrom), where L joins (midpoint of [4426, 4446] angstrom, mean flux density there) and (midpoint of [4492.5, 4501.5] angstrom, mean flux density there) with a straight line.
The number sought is 0.130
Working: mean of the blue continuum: 10.1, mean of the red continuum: 11.5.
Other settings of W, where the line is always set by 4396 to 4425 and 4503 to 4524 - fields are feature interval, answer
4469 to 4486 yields 0.3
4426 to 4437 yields 0.4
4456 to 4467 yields 1.3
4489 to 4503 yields -0.1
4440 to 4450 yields -0.7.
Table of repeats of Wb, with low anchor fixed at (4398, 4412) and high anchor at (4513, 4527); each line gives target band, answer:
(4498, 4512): -1.87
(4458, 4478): -0.44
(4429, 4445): -1.35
